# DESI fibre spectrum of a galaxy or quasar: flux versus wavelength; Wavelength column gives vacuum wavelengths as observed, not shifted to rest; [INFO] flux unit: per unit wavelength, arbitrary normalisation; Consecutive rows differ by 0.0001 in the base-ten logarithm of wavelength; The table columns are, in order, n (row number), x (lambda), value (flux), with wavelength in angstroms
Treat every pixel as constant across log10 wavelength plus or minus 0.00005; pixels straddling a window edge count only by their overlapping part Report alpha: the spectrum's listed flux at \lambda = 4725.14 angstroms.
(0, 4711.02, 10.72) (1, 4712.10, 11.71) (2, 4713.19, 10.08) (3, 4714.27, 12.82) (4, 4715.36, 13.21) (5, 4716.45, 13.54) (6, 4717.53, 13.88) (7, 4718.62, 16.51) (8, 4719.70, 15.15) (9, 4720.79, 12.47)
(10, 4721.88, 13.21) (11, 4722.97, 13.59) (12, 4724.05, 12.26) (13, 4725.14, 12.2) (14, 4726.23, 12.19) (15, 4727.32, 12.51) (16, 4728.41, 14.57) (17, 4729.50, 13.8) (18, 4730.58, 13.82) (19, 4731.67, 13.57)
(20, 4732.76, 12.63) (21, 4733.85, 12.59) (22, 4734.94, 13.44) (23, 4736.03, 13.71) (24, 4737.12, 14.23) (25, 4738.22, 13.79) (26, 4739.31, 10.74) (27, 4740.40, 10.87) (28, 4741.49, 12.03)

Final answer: 12.2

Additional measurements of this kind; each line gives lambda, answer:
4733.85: 12.59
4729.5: 13.8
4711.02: 10.72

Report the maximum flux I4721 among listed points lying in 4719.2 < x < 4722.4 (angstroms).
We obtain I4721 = 15.15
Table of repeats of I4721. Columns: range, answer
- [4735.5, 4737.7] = 14.23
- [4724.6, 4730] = 14.57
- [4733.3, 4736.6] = 13.71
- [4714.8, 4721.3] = 16.51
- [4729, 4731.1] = 13.82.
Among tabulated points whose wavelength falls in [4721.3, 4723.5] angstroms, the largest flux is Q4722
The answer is 13.59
